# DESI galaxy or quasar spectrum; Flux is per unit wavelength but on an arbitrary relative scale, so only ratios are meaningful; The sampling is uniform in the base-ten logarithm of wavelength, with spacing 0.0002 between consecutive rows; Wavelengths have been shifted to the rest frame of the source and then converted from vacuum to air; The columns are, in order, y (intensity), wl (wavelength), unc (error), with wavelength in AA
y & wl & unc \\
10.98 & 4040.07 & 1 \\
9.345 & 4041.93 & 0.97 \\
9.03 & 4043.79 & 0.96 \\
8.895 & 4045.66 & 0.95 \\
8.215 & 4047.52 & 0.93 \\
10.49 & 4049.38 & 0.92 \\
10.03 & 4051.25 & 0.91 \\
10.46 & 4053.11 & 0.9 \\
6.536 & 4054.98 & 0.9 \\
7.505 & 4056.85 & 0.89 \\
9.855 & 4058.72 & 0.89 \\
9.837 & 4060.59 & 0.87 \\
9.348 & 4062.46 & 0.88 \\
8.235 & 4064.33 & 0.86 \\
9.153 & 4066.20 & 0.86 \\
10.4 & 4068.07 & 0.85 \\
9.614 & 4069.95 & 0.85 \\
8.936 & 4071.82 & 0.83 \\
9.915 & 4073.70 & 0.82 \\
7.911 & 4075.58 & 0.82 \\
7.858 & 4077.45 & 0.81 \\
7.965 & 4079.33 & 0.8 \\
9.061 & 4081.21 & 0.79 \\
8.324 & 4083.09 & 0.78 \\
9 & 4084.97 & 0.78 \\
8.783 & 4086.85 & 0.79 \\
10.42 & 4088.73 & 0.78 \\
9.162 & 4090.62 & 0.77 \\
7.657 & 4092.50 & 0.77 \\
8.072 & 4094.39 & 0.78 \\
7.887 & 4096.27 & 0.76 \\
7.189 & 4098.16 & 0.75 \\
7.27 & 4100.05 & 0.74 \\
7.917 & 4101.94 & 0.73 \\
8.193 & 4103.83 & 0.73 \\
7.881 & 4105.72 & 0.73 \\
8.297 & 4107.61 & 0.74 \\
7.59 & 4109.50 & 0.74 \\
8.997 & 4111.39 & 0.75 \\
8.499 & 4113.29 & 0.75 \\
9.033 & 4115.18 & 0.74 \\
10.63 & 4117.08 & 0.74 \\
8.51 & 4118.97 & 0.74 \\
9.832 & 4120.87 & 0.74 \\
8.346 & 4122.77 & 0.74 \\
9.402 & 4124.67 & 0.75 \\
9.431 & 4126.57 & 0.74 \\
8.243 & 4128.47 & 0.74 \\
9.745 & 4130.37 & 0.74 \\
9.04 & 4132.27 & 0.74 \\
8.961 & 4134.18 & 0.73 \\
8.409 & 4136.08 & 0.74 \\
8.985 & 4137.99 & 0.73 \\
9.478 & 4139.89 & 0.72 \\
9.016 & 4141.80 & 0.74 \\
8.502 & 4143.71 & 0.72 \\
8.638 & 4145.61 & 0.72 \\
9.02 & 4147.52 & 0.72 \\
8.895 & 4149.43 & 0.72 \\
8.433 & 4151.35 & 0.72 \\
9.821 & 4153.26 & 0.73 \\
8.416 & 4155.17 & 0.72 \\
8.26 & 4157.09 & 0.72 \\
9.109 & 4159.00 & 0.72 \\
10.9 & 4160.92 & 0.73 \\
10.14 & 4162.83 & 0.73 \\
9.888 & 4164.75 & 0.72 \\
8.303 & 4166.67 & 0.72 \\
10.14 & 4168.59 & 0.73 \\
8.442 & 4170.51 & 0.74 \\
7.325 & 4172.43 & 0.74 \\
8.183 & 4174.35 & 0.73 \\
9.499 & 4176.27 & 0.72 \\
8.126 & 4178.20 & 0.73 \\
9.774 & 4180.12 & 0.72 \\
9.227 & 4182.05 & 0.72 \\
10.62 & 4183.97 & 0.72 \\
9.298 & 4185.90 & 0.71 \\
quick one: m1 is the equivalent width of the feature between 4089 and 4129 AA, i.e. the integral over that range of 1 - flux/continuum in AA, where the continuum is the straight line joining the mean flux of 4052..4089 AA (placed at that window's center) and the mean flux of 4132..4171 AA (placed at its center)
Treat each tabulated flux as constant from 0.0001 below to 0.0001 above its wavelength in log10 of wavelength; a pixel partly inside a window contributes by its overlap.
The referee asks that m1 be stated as 2.2 AA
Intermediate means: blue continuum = 8.94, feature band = 8.51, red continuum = 9.09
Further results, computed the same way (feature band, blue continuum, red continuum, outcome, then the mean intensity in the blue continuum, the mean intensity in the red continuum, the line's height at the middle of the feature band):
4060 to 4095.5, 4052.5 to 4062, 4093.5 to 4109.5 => -2.4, 8.8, 7.82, 8.35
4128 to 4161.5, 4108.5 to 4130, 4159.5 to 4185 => 0.5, 8.98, 9.27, 9.12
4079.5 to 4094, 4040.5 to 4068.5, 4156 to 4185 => 0.5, 9.17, 9.19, 9.17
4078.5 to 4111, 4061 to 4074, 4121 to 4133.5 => 3.3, 9.36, 9.08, 9.24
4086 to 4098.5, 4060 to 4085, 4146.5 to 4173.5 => 0.7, 8.96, 9.07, 8.98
